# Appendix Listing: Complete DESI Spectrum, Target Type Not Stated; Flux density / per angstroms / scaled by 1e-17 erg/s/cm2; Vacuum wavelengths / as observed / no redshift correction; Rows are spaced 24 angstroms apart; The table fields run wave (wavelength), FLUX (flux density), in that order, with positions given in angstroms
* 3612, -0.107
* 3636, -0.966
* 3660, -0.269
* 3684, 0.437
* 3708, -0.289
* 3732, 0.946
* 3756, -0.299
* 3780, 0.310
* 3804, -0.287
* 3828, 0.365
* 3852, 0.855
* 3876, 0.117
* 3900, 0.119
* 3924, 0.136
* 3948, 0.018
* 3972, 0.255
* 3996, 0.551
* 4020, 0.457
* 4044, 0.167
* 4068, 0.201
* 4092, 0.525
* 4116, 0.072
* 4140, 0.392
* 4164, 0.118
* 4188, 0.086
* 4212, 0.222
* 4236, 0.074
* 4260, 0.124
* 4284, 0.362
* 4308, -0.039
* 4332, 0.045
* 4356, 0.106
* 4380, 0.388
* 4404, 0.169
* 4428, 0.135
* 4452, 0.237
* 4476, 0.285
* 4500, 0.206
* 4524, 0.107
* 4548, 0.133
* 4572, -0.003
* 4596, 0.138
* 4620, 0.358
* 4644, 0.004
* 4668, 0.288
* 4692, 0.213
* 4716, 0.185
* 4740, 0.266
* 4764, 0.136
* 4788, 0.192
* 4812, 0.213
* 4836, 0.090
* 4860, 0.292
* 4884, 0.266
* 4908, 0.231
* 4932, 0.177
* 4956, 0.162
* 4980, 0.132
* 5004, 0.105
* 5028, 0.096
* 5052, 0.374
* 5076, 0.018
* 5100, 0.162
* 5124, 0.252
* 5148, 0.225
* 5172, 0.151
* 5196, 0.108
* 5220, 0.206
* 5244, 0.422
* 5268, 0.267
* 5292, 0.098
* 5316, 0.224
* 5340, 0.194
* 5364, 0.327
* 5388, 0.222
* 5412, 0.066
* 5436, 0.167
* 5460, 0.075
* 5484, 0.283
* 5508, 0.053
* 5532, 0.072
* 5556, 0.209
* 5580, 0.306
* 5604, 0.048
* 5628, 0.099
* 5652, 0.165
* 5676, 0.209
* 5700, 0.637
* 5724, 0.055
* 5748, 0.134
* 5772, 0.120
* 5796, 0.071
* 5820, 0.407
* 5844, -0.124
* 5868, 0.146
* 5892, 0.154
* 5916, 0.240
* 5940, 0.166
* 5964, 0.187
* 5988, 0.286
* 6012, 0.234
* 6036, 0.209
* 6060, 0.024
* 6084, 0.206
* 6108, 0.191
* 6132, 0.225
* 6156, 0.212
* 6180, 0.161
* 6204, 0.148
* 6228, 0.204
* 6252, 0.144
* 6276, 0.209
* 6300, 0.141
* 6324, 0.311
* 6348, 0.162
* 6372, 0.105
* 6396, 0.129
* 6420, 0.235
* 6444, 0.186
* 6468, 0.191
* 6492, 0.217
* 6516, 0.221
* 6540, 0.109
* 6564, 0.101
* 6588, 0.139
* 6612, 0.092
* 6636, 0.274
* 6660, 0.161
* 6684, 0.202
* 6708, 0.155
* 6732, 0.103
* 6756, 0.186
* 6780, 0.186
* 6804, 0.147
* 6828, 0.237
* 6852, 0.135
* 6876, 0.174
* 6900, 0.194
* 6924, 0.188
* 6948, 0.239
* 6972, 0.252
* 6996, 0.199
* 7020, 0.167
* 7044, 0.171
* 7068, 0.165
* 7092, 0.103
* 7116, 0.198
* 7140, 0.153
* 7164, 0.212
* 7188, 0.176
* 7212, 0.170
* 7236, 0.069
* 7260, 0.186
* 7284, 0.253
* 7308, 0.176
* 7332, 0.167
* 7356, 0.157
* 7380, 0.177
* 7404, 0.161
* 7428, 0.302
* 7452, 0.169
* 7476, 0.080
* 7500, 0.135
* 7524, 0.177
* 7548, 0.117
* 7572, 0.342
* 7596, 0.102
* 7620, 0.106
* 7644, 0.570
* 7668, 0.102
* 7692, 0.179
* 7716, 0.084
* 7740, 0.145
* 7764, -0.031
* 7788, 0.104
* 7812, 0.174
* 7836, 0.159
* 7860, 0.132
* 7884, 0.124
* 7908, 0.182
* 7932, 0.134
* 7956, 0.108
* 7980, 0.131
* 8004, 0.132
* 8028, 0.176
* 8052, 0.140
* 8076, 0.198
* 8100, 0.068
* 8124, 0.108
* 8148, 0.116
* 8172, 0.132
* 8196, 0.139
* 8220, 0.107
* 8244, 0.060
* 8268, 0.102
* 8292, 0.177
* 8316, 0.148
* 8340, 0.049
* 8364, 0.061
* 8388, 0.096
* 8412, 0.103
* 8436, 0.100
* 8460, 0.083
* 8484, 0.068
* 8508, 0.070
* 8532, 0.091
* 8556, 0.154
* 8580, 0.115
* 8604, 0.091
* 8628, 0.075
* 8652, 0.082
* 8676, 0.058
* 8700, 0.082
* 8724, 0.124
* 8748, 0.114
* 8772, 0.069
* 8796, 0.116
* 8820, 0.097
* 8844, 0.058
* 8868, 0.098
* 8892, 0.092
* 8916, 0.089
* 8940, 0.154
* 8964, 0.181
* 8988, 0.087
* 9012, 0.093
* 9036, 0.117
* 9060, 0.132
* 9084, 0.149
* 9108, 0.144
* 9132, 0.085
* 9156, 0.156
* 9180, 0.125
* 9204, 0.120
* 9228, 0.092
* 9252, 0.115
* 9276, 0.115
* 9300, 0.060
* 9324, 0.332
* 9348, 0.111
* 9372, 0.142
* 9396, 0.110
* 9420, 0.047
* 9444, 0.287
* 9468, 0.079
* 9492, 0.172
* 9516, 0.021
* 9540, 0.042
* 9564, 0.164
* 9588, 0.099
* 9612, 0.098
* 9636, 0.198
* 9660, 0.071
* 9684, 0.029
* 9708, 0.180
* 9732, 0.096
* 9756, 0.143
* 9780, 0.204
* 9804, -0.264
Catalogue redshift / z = 0.527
